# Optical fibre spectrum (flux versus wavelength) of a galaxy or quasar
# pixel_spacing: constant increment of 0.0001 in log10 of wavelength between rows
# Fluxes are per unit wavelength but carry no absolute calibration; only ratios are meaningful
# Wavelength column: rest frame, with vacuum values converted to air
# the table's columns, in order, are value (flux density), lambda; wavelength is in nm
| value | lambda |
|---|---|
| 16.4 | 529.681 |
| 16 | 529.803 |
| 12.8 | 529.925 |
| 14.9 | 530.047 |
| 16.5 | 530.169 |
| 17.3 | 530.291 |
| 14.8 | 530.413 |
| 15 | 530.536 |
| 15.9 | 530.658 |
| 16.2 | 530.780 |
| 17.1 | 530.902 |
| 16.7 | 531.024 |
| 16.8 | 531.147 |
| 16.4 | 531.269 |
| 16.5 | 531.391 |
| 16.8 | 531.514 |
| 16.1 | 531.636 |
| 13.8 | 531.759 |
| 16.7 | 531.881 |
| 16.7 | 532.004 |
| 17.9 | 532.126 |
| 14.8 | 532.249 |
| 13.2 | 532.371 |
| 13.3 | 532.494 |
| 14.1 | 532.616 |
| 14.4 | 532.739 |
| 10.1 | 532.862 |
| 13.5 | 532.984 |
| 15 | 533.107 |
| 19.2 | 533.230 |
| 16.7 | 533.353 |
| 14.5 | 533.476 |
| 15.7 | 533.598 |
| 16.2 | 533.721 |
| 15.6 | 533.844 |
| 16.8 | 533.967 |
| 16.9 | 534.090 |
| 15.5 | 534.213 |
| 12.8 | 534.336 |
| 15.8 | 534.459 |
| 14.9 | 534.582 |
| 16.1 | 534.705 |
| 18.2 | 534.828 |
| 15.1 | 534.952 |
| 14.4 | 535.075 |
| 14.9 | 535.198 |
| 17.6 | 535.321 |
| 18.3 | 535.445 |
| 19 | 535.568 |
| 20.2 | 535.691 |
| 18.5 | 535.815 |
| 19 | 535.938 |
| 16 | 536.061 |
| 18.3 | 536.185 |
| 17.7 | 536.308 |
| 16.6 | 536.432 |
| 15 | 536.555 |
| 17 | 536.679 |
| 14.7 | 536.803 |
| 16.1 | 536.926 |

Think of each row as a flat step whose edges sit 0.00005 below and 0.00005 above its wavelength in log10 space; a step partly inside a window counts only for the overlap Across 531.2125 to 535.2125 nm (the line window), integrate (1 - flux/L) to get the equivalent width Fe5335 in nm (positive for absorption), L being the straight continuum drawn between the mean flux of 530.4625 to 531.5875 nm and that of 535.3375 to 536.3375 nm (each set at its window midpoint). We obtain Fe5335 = 0.426 nm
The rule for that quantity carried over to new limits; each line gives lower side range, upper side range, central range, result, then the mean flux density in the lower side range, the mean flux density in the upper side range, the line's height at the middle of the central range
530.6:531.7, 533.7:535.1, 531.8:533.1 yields 0.14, 16.5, 15.7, 16.2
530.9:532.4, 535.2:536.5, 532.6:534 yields 0.14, 16.1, 18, 16.9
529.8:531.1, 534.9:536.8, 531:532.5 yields 0.02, 15.7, 17.1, 16.1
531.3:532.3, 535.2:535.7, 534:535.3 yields 0.16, 16.2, 18.2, 17.7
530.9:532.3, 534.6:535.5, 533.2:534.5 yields 0.03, 16.3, 16.3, 16.3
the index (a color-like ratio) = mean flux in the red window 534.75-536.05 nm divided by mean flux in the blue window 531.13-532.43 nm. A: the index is 1.09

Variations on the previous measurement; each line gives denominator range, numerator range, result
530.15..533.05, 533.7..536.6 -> 1.08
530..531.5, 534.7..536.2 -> 1.07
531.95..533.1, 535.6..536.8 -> 1.23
